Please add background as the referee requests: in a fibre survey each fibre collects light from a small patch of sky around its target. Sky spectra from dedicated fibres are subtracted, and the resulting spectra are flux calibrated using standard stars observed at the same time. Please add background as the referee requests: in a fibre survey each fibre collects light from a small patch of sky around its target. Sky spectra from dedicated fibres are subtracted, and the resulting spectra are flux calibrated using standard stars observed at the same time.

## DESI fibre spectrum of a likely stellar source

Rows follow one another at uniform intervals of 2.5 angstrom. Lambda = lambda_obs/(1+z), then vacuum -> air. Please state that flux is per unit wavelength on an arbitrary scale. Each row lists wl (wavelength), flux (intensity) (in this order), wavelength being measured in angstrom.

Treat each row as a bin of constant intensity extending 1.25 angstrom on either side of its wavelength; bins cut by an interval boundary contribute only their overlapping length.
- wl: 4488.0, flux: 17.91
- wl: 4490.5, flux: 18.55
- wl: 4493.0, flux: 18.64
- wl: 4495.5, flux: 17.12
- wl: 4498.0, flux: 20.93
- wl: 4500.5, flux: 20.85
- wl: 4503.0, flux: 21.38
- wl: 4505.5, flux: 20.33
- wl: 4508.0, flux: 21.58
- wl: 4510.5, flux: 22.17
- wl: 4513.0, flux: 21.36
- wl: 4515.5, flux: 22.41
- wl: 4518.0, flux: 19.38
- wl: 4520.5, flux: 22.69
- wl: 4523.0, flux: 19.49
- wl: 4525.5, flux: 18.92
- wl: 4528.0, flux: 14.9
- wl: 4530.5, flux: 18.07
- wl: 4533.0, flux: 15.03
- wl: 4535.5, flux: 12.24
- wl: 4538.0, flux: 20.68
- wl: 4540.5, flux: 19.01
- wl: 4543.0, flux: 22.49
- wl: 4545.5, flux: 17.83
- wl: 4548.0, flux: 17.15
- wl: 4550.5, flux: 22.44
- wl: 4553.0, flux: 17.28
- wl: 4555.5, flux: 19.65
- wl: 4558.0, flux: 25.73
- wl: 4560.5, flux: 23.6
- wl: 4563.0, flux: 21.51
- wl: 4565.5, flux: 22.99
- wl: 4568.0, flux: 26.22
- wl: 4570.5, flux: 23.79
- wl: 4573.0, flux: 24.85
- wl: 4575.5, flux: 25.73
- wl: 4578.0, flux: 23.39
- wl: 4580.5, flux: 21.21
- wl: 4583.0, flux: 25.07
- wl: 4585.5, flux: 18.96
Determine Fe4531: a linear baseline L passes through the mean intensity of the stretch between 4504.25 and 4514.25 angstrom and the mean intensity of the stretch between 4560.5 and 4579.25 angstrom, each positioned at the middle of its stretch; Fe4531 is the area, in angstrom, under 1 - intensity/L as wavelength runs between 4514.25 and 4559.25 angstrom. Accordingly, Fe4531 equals 6.7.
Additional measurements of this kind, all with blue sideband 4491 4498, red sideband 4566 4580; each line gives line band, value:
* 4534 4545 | 1.75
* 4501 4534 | 0.46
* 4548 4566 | 1.38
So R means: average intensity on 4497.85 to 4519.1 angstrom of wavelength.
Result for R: 21.2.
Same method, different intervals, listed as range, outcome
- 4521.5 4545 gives 17.9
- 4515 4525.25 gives 20.7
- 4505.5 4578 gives 20.7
